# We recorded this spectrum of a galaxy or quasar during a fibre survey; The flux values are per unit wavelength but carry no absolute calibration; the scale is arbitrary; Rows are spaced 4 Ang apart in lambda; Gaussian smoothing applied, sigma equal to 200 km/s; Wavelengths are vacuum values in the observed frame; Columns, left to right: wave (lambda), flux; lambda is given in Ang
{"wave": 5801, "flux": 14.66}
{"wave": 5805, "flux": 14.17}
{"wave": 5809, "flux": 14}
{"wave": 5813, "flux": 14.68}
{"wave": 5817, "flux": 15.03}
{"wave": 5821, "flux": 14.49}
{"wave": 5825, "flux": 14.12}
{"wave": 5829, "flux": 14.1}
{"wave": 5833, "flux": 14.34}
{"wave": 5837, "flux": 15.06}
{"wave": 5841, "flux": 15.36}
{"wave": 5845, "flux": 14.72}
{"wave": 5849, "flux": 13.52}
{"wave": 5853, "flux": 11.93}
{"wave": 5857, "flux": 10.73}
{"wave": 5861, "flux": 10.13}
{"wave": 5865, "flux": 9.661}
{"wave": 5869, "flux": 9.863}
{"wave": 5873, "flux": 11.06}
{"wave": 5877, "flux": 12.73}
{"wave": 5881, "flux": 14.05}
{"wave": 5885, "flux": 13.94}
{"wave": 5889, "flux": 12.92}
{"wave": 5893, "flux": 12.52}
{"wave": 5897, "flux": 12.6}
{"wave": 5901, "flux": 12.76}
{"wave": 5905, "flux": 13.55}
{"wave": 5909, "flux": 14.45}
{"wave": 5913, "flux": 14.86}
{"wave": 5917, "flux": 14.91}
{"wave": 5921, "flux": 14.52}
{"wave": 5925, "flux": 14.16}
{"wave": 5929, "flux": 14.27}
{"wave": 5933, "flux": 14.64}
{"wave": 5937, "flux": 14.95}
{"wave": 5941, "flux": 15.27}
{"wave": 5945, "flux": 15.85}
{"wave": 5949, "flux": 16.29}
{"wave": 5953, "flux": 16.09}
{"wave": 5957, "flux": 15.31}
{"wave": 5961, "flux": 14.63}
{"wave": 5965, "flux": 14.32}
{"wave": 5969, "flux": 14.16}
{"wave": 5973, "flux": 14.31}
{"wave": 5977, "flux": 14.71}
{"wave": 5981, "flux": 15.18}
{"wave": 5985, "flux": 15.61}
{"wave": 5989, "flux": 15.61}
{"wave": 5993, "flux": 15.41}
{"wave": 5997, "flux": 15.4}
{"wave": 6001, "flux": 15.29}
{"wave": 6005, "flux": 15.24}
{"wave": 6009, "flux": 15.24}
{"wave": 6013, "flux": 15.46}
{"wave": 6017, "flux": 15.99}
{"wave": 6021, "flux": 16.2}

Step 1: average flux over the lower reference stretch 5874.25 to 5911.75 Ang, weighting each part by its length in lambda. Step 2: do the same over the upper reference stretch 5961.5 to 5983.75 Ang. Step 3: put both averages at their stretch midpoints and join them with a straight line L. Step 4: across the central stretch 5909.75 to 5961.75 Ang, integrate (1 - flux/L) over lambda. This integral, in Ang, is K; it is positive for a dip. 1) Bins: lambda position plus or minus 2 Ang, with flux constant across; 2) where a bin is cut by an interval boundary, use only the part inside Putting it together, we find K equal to -4.0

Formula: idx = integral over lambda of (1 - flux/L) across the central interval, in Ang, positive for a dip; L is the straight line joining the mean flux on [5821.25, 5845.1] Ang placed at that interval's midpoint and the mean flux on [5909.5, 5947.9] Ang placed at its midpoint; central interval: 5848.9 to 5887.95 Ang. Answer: 7.9 Ang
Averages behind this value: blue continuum 14.6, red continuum 14.8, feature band 11.7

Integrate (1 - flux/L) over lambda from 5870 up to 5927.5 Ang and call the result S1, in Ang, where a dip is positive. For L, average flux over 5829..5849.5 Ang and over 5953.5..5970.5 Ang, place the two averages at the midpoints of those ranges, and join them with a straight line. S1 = 4.87 Ang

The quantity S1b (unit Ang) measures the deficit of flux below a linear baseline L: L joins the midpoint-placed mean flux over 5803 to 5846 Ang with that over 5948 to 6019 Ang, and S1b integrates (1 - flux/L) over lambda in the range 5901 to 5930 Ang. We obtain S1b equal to 1.27 Ang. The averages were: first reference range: 14.5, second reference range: 15.2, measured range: 14.3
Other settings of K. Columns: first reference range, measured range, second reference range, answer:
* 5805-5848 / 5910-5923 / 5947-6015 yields 0.2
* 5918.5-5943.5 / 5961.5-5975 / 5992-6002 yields 0.7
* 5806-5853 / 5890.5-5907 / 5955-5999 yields 2.0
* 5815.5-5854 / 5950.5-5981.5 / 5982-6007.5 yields 0.8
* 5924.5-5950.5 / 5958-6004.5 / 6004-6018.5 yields 1.0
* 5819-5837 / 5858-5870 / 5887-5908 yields 3.2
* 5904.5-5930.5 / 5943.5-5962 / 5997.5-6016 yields -1.1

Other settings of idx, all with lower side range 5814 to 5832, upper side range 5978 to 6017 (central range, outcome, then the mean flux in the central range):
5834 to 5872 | 5.85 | 12.3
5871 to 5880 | 1.59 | 12.1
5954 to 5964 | 0.11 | 15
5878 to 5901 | 2.58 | 13.1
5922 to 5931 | 0.45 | 14.2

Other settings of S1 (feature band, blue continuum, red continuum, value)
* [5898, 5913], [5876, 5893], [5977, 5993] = 0.1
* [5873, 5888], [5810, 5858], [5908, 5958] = 1.4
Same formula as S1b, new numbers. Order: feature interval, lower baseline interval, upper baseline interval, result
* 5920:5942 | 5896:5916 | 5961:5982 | -0.88 Ang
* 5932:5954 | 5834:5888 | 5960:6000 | -2.04 Ang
